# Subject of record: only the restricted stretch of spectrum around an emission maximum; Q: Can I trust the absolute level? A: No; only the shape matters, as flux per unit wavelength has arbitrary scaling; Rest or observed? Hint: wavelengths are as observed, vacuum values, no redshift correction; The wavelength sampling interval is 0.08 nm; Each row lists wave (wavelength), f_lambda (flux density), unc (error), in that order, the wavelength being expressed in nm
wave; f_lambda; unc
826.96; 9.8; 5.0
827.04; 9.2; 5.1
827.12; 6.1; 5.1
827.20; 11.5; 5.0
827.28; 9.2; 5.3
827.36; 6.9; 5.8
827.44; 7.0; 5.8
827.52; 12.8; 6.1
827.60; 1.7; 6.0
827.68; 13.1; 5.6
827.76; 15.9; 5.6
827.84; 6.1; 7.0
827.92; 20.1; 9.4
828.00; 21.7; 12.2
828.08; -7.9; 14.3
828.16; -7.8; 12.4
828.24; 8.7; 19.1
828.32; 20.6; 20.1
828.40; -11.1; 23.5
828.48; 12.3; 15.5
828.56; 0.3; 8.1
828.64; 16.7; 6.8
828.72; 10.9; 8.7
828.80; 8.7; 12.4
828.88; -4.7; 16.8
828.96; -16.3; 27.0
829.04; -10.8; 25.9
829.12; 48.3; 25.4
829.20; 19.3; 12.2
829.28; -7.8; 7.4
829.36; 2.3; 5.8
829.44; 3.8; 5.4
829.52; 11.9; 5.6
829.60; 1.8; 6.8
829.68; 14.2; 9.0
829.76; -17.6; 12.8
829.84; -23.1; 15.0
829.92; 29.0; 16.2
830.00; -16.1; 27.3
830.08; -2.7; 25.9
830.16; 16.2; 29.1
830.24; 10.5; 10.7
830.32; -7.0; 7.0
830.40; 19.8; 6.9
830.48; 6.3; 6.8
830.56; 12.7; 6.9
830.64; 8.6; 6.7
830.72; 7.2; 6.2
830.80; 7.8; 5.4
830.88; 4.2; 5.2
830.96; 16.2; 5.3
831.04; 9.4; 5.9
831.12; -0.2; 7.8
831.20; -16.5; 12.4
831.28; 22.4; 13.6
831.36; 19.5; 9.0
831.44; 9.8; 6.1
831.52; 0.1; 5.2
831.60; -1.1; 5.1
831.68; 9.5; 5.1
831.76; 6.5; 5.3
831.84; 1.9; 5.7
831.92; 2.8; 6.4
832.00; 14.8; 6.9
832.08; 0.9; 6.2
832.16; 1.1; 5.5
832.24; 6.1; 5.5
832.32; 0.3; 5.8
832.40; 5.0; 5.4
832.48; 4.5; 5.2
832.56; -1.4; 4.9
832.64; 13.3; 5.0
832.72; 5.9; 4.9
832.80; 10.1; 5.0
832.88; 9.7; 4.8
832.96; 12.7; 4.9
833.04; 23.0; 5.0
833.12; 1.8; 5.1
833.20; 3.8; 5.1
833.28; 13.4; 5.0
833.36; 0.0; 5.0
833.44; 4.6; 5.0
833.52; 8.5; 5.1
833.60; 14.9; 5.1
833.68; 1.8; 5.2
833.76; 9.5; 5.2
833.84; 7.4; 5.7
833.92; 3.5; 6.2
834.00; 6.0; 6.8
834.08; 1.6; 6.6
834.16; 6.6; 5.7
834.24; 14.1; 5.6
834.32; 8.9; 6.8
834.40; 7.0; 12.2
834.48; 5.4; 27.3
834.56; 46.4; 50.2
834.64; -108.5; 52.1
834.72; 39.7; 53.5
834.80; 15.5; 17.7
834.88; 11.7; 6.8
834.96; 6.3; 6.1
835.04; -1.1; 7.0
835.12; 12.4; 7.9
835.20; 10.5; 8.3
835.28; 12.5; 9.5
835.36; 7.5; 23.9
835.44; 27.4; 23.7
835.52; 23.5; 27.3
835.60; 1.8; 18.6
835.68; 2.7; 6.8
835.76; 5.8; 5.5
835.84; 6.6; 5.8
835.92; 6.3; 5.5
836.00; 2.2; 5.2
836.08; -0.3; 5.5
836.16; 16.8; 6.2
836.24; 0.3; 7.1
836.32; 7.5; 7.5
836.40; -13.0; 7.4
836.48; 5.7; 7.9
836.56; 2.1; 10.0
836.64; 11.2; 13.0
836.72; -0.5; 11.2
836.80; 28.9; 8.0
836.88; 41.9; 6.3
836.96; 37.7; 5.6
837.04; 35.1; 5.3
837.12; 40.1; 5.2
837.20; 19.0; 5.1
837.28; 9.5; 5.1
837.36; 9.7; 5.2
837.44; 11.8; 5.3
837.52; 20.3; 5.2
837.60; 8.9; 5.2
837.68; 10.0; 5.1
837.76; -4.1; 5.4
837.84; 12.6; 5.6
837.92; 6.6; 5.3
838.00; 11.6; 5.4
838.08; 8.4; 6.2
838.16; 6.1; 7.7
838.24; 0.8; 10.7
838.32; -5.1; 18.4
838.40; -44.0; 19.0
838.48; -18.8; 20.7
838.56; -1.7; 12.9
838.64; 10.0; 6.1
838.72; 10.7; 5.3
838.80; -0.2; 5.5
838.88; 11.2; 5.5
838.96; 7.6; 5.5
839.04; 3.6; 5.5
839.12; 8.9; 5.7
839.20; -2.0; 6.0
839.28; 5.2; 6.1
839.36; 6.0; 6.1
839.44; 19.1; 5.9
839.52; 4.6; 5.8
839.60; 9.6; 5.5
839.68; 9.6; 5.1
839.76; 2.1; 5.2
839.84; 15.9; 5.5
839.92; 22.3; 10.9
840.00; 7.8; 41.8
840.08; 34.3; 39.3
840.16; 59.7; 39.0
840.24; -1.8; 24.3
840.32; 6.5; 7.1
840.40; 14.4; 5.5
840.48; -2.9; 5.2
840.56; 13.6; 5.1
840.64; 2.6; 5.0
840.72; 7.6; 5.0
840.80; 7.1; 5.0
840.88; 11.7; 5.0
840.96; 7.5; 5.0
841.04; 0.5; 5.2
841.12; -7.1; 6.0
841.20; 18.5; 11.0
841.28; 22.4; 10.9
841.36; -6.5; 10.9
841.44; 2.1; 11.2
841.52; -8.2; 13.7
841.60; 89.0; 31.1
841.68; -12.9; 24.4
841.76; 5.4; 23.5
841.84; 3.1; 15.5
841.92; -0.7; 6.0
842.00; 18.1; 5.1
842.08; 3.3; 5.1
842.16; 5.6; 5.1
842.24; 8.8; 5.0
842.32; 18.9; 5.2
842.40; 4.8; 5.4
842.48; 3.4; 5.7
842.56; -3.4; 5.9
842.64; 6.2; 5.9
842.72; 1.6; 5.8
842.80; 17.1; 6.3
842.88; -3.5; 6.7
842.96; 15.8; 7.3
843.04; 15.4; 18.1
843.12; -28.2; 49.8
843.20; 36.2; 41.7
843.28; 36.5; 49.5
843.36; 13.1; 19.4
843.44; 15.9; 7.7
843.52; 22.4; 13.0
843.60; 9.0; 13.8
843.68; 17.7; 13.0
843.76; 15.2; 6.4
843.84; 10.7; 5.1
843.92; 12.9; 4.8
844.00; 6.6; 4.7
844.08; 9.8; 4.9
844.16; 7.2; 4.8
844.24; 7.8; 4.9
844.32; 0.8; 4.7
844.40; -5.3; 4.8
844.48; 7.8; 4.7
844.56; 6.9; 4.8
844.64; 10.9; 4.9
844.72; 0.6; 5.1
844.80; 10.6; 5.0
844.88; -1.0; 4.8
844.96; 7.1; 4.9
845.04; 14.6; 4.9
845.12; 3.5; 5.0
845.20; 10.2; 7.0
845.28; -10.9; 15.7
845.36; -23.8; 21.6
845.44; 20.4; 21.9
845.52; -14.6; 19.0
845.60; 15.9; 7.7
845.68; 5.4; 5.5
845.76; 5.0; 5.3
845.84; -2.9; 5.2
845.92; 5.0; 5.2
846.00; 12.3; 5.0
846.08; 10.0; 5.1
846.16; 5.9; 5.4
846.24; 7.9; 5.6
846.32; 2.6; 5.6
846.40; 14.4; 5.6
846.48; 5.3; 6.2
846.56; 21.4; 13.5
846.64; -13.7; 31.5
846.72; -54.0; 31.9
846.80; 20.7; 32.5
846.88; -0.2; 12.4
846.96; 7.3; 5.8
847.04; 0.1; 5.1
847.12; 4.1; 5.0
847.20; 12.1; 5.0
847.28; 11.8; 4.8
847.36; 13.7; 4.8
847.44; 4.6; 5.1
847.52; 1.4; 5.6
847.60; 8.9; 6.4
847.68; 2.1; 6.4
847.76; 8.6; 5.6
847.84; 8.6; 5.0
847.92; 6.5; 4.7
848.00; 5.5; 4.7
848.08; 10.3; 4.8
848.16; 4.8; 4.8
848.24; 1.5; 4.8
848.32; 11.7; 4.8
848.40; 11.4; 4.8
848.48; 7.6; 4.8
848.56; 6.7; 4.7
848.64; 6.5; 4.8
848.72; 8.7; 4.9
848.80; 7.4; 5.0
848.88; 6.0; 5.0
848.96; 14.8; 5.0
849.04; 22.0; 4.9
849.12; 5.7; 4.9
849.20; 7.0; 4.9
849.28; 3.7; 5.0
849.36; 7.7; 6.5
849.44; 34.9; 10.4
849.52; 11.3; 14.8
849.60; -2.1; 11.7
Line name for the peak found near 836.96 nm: H-gamma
